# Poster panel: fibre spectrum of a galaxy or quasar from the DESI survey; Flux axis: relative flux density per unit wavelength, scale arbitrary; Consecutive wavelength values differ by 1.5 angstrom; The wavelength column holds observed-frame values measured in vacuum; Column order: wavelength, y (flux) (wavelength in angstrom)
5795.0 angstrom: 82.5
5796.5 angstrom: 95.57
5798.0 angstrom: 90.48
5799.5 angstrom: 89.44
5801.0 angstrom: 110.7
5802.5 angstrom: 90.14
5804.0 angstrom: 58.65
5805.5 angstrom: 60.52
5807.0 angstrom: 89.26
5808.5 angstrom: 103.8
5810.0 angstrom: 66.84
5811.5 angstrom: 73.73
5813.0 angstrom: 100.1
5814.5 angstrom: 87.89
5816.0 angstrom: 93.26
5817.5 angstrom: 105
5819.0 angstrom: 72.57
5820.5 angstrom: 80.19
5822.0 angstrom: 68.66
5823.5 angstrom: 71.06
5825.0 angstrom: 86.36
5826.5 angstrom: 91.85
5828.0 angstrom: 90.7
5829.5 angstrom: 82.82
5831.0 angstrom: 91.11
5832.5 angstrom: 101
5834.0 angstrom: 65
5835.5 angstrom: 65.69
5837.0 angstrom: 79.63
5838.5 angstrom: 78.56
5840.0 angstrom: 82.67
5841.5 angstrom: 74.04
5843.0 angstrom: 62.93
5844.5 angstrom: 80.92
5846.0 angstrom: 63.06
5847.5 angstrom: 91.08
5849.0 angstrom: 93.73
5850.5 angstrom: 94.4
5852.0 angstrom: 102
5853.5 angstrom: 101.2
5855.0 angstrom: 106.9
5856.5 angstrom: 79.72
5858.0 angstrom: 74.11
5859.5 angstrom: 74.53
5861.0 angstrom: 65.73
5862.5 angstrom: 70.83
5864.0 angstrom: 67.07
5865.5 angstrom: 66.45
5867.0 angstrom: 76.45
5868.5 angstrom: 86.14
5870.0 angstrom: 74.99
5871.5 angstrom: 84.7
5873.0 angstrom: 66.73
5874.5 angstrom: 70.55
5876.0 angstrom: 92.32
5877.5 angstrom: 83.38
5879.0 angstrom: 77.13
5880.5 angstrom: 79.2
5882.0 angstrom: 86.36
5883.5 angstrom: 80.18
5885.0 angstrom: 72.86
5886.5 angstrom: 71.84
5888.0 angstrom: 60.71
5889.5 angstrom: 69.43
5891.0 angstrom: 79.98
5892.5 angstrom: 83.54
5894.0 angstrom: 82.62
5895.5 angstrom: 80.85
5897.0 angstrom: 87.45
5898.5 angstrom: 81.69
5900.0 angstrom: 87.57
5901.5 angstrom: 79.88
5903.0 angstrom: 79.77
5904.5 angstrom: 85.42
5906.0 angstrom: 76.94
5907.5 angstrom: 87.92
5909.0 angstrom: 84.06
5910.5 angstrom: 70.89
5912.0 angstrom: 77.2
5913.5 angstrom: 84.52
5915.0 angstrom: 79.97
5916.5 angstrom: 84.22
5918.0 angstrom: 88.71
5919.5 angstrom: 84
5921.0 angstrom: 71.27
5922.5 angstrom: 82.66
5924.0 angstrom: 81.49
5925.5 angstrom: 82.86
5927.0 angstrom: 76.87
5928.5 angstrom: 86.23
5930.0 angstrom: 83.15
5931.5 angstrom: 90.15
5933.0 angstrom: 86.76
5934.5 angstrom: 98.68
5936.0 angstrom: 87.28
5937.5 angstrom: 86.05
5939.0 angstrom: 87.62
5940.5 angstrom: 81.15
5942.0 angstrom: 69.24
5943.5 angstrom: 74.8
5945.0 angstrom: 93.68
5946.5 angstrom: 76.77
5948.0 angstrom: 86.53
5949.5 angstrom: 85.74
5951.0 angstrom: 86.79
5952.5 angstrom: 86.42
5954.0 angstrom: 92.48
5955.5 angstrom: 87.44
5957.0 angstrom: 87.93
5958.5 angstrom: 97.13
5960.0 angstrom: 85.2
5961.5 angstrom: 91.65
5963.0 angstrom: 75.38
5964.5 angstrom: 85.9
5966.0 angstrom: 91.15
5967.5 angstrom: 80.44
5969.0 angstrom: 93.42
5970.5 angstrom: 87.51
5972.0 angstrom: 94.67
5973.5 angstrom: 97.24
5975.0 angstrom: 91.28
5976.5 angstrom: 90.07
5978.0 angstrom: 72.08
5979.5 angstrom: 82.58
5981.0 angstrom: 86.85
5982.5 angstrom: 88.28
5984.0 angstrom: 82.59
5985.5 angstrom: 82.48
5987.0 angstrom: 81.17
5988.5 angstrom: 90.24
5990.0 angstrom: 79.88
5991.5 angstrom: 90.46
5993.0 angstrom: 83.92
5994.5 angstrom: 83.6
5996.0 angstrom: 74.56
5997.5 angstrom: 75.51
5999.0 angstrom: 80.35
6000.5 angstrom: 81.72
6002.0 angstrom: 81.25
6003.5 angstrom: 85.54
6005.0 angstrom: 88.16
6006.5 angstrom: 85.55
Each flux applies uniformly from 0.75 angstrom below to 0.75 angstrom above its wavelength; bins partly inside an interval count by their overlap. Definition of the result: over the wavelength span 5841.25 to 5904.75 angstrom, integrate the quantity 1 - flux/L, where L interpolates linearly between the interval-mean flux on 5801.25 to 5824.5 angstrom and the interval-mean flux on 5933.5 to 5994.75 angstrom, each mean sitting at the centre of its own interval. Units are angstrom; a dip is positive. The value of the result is 3.0 angstrom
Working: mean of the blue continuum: 82.1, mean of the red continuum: 86.2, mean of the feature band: 79.8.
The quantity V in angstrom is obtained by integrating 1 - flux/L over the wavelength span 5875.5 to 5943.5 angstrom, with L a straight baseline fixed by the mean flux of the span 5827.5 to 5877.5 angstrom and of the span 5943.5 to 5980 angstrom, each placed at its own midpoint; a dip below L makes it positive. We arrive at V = 2.1 angstrom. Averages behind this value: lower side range 80.5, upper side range 87.3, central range 81.5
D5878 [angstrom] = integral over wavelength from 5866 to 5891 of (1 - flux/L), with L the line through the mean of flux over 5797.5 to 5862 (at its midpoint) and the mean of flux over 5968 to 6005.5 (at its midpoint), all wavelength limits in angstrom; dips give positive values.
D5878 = 2.1 angstrom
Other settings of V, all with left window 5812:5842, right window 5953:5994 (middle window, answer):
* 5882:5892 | 1.3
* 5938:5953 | 0.6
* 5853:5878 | 1.7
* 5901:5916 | 0.8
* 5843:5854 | -0.5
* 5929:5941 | -0.2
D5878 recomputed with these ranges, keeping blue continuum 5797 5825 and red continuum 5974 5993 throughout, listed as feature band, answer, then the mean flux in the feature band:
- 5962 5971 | -0.1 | 85.7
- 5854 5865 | 0.9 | 77.3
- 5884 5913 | 1.9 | 79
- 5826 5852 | 0.6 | 82.2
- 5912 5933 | 0.5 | 82.7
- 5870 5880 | 0.7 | 78.8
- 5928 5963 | -0.6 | 86.2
